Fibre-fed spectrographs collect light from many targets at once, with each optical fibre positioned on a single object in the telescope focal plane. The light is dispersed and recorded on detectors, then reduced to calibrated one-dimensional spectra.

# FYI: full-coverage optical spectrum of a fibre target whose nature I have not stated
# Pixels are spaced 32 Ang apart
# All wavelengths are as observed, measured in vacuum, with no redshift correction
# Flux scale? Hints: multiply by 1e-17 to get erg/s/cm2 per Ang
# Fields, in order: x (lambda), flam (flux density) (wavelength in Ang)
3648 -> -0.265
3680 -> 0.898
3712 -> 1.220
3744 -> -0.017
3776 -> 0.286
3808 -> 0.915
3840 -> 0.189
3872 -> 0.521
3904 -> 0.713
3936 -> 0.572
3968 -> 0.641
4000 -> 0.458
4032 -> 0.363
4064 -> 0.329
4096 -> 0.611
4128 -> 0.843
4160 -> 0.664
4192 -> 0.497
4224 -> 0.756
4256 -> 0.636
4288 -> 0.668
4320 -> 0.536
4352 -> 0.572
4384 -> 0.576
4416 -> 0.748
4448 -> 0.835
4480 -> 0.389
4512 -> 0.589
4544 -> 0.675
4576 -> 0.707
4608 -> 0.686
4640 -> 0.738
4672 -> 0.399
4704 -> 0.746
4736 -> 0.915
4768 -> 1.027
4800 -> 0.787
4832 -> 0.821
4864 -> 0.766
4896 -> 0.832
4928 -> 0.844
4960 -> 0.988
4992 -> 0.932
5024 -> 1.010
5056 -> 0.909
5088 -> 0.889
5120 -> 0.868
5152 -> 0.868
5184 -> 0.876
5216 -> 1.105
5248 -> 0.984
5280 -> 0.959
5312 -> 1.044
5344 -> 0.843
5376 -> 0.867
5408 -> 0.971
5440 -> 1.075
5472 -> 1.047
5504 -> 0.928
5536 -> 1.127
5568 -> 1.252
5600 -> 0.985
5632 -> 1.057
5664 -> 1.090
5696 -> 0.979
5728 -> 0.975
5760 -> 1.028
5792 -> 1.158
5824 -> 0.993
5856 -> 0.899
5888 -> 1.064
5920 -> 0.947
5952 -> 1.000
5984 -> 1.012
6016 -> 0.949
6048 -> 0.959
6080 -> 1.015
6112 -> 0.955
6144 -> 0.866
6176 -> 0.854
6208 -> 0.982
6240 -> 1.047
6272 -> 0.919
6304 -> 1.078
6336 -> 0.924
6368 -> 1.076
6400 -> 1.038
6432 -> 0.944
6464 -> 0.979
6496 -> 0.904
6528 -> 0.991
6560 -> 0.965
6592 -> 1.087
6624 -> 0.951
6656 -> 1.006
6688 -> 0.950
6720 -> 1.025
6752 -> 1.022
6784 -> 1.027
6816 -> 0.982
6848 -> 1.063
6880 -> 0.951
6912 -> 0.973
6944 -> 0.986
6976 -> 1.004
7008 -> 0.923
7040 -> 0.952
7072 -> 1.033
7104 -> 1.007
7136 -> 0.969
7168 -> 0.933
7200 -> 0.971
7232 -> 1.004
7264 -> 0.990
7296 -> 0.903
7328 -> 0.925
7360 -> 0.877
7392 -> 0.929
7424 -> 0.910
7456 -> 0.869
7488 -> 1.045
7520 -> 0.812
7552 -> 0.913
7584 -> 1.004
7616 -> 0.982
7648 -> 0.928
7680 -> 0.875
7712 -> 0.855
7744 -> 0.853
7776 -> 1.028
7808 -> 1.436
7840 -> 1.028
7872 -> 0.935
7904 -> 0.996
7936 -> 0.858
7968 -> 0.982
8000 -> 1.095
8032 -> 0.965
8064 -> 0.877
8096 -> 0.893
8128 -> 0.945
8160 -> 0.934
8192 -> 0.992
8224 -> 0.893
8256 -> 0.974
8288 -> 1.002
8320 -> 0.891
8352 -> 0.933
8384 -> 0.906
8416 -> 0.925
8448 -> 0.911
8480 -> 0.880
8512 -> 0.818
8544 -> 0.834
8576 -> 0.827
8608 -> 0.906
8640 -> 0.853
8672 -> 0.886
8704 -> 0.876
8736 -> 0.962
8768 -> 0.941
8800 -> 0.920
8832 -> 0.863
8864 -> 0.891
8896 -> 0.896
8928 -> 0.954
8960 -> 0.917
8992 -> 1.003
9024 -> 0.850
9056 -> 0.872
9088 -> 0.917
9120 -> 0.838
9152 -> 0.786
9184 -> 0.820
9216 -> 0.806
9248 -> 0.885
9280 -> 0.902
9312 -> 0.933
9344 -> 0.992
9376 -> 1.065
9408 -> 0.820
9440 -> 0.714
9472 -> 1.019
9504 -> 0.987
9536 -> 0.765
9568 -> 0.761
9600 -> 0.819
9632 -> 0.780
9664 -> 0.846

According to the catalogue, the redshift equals 0.189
